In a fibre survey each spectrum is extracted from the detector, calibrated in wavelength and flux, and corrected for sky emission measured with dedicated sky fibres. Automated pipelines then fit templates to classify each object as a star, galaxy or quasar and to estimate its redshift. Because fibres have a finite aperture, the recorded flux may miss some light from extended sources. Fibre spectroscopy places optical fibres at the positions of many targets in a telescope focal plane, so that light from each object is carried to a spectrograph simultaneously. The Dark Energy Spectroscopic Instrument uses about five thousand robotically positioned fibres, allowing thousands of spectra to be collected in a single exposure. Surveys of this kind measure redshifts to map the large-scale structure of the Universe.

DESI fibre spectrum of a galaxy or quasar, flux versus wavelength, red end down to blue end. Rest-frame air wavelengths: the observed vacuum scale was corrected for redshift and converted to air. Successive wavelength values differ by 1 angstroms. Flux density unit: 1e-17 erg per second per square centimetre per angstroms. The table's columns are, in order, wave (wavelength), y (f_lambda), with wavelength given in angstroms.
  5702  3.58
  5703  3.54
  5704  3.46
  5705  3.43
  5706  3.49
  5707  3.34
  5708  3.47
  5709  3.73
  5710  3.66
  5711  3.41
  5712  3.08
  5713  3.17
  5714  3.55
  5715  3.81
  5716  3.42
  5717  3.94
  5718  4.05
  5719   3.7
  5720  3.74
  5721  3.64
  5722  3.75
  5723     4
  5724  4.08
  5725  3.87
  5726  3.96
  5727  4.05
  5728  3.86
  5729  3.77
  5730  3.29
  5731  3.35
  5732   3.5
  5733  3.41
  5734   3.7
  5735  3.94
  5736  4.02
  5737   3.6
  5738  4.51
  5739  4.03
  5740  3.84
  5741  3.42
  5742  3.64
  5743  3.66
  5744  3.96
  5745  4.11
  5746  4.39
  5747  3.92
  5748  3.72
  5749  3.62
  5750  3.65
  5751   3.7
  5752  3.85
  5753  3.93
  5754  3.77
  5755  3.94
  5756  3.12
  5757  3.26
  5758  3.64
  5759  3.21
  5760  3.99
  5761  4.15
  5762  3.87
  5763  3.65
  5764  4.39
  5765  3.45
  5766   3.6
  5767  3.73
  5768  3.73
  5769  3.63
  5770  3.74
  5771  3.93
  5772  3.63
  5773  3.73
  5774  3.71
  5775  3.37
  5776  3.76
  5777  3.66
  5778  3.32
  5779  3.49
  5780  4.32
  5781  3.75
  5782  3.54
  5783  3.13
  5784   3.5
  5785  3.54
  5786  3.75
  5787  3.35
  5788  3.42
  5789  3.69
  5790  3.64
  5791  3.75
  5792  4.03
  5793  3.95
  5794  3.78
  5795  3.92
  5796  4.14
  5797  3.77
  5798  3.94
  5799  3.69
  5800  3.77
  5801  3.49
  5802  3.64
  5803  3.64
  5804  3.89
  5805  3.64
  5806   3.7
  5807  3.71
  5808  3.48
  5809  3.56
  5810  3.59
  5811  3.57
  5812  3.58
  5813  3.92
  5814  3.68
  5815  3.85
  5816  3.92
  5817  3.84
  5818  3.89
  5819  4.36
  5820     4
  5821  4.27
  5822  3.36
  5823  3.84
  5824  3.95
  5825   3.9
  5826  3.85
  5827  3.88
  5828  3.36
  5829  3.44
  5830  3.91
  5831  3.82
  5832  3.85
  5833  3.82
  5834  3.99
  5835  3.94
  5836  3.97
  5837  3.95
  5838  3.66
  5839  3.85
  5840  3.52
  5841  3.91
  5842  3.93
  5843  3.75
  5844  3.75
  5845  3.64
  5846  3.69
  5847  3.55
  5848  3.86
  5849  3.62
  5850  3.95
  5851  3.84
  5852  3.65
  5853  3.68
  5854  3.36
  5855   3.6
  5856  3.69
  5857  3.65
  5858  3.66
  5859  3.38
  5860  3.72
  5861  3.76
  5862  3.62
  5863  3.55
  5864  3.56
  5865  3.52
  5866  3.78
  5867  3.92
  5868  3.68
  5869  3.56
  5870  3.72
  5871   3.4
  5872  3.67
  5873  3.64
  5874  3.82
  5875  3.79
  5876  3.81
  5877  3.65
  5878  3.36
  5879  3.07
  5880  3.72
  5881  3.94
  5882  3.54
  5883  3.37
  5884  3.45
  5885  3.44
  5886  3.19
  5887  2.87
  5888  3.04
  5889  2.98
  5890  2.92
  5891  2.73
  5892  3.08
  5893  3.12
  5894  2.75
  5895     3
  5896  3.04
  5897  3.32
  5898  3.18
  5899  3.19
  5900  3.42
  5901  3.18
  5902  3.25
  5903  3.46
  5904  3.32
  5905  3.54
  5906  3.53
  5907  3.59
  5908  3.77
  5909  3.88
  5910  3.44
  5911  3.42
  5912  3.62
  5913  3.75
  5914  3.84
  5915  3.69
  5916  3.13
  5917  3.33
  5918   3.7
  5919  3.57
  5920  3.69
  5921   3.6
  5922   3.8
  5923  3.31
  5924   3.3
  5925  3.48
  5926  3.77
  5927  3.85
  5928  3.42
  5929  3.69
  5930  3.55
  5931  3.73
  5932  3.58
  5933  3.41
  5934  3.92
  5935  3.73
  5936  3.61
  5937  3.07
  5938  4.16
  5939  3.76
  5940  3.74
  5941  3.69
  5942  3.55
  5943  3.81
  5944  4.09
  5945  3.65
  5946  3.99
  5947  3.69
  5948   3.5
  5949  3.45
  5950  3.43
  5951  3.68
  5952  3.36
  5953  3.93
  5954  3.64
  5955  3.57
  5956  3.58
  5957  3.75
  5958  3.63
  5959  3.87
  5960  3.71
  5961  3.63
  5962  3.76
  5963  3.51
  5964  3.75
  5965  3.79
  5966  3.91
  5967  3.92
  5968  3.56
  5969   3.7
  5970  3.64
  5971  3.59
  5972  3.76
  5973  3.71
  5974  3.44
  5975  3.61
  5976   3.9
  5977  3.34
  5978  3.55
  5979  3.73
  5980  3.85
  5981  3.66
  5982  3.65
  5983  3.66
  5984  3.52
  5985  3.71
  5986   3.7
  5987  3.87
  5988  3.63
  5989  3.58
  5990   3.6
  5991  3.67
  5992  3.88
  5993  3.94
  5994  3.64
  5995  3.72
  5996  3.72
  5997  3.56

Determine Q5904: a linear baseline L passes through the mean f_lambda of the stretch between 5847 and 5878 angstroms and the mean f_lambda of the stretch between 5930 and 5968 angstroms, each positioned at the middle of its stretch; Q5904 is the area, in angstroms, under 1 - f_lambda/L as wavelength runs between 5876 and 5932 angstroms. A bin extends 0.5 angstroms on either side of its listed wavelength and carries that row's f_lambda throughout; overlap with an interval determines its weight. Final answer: 3.95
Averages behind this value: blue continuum 3.66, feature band 3.42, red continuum 3.69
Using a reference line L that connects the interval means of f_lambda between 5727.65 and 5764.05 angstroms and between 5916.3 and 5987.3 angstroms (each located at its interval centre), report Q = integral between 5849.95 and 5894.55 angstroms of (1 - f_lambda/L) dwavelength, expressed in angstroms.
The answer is 2.5 angstroms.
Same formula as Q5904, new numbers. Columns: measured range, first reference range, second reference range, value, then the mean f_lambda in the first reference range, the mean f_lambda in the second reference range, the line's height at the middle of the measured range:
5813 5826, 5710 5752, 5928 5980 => -0.6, 3.75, 3.67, 3.72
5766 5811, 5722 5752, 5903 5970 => 1.0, 3.81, 3.64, 3.77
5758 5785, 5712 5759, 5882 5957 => 0.0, 3.74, 3.49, 3.69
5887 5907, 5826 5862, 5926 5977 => 2.9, 3.73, 3.68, 3.7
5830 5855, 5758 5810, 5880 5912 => -2.0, 3.7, 3.3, 3.49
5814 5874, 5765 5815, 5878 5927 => -3.5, 3.68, 3.39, 3.54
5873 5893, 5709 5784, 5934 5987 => 1.8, 3.72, 3.68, 3.7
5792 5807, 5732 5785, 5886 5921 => -0.7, 3.73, 3.34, 3.62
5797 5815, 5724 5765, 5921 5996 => 0.3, 3.78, 3.67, 3.75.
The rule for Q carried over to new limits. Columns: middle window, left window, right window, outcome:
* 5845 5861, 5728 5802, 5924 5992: 0.2 angstroms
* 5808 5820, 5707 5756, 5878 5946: -0.6 angstroms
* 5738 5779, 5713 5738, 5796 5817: 0.0 angstroms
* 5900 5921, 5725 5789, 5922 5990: 0.8 angstroms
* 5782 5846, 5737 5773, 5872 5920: -2.5 angstroms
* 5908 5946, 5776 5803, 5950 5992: 0.4 angstroms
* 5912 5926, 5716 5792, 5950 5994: 0.5 angstroms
